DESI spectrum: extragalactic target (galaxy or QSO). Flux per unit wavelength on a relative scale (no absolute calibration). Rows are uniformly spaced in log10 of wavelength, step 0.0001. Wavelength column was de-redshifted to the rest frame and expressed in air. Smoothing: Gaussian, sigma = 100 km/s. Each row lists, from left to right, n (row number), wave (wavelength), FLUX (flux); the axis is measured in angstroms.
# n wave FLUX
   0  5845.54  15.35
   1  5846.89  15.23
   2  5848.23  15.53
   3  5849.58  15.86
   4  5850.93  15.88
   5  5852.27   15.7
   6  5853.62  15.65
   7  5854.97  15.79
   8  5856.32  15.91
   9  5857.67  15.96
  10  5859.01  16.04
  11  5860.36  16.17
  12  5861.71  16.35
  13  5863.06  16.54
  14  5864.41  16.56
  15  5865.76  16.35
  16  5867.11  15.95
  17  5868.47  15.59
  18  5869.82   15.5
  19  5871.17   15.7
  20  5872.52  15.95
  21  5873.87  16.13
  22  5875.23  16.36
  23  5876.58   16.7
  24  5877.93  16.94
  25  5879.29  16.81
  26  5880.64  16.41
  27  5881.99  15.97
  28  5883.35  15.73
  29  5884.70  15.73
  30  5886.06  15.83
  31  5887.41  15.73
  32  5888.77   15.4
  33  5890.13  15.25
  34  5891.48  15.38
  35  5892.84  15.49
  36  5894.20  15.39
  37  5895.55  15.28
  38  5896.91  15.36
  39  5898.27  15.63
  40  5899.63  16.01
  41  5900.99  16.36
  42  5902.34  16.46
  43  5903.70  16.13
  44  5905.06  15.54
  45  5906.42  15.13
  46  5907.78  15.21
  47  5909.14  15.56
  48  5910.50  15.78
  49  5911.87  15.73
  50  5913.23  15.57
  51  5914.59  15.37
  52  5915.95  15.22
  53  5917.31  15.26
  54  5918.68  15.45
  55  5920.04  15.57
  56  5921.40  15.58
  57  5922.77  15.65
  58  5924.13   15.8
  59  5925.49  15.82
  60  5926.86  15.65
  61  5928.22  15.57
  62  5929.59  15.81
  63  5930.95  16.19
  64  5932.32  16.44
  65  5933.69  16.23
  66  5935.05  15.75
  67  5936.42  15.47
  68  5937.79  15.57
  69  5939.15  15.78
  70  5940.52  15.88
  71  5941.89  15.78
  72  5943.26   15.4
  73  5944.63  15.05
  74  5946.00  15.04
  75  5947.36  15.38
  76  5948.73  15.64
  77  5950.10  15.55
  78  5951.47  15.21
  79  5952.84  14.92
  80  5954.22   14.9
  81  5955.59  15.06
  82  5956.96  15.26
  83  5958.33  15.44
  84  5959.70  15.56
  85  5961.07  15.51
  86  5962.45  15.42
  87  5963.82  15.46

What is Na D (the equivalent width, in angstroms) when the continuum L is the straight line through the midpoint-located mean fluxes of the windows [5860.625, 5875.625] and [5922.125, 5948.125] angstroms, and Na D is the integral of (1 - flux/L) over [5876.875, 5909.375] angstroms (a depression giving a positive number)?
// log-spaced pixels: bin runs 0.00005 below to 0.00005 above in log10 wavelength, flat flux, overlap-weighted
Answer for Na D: 0.29 angstroms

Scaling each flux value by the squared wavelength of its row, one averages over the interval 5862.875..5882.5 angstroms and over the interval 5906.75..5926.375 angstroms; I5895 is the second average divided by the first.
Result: 0.97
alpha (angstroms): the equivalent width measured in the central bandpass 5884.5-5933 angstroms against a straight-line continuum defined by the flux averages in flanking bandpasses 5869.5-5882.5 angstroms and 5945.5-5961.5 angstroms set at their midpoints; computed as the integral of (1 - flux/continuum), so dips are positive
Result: 0.66 angstroms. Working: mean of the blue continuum 16.3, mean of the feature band 15.6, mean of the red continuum 15.3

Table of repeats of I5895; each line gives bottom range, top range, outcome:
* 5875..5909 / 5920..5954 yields 1.00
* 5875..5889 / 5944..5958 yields 0.96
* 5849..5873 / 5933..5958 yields 0.99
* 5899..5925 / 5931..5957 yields 1.00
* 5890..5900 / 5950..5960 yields 1.00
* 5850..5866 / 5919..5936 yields 1.01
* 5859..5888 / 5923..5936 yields 1.00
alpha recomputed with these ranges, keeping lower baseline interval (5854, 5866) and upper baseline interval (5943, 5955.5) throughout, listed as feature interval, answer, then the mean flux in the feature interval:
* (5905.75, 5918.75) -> 0.2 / 15.4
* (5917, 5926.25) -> -0.1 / 15.6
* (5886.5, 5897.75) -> 0.3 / 15.4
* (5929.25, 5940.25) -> -0.4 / 15.9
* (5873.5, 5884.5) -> -0.3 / 16.4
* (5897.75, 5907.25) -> -0.1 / 15.9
